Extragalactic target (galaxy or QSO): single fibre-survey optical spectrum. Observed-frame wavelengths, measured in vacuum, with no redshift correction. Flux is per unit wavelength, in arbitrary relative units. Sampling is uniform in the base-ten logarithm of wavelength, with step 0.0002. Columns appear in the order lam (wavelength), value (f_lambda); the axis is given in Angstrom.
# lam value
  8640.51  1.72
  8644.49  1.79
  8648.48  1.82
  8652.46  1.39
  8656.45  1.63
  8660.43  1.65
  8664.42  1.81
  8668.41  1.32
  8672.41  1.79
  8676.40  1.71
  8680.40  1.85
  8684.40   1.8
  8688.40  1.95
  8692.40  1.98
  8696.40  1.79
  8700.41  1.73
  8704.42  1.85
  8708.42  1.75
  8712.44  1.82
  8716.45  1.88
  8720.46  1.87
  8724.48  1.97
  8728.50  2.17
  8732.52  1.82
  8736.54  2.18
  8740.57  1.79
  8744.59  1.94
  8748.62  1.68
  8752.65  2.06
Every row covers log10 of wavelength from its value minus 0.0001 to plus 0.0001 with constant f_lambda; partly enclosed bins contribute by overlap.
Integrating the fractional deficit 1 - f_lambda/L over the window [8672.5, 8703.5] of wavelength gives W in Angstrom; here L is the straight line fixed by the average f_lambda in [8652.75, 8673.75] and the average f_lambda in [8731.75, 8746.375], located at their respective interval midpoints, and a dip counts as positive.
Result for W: -1.9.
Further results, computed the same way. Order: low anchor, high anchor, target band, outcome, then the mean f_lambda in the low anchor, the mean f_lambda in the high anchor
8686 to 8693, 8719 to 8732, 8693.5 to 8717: 1.94 Angstrom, 1.95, 1.99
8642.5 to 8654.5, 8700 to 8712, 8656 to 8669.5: 0.61 Angstrom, 1.67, 1.79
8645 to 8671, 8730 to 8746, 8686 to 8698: -1.05 Angstrom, 1.62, 1.94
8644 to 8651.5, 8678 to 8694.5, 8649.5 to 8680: 3.02 Angstrom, 1.75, 1.89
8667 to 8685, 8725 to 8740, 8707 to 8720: 0.59 Angstrom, 1.7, 2.02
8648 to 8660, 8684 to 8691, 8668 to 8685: 0.77 Angstrom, 1.59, 1.9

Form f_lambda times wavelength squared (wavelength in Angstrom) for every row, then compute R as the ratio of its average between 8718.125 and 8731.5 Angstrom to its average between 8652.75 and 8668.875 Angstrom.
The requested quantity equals 1.25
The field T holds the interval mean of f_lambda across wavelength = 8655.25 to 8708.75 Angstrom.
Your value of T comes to 1.76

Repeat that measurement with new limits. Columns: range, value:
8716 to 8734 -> 1.95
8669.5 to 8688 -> 1.78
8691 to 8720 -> 1.83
